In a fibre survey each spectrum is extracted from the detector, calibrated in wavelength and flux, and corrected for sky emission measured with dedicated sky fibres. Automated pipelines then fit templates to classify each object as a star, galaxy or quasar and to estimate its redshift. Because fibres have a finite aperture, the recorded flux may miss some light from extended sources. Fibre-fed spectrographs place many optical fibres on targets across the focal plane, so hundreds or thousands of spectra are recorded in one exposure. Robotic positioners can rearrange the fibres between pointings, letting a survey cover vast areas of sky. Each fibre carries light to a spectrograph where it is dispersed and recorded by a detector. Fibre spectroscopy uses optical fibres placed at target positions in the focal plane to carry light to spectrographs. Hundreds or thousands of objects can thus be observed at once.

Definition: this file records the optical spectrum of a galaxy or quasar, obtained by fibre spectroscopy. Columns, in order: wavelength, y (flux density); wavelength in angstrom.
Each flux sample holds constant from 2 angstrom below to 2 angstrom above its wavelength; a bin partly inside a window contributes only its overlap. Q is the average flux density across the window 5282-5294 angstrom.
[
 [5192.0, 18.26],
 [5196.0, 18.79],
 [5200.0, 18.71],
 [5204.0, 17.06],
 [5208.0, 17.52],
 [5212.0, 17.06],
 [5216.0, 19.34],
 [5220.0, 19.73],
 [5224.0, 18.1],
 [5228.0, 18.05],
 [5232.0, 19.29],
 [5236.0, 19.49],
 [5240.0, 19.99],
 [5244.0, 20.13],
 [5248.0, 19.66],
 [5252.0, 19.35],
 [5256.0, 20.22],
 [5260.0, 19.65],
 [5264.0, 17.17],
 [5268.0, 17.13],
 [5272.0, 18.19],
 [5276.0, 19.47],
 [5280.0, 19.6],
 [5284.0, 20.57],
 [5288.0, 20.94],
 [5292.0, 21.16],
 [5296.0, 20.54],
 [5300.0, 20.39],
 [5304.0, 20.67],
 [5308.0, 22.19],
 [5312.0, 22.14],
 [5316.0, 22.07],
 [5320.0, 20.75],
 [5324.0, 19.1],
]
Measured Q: 20.9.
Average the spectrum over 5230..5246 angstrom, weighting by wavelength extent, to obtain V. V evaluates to 19.7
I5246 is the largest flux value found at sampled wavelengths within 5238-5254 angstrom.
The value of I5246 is 20.13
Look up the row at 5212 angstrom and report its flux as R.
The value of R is 17.06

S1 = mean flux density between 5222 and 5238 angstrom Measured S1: 18.7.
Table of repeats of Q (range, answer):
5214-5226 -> 19.1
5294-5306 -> 20.5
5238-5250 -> 19.9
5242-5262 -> 19.8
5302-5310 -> 21.4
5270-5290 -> 19.8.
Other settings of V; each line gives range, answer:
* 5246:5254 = 19.5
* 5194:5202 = 18.8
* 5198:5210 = 17.8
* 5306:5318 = 22.1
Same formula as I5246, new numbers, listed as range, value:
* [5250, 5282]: 20.22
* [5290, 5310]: 22.19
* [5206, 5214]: 17.52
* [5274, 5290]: 20.94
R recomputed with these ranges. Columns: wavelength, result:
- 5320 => 20.75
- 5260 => 19.65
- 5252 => 19.35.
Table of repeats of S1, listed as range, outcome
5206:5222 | 18.4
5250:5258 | 19.8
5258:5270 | 18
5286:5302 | 20.8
